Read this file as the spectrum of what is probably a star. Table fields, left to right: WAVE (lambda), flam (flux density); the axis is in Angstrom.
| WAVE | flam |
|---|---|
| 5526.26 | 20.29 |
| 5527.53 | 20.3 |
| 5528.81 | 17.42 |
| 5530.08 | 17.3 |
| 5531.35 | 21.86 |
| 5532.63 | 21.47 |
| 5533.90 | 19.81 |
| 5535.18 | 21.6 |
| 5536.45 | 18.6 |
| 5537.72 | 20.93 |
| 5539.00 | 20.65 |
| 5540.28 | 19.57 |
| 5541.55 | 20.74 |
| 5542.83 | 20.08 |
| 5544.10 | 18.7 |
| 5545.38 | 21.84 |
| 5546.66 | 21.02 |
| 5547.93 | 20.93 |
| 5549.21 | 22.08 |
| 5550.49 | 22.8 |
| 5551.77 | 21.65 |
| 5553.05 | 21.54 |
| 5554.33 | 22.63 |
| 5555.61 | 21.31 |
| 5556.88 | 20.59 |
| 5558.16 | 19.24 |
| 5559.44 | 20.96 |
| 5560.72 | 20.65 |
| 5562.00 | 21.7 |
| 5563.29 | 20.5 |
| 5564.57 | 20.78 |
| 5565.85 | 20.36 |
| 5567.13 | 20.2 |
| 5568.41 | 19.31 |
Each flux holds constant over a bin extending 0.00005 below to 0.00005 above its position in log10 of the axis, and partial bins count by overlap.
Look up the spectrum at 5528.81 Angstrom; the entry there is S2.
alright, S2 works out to 17.42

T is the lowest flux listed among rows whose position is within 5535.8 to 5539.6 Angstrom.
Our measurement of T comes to 18.6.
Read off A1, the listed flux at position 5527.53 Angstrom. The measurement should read 20.3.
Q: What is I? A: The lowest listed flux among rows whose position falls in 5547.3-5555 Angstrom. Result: 20.93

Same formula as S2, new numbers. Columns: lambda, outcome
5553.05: 21.54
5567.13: 20.2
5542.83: 20.08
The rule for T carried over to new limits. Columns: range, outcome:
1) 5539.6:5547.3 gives 18.7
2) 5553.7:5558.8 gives 19.24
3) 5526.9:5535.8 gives 17.3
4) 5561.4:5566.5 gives 20.36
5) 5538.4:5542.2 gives 19.57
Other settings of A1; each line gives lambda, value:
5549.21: 22.08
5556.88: 20.59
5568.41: 19.31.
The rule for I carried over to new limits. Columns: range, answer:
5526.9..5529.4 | 17.42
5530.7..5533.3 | 21.47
